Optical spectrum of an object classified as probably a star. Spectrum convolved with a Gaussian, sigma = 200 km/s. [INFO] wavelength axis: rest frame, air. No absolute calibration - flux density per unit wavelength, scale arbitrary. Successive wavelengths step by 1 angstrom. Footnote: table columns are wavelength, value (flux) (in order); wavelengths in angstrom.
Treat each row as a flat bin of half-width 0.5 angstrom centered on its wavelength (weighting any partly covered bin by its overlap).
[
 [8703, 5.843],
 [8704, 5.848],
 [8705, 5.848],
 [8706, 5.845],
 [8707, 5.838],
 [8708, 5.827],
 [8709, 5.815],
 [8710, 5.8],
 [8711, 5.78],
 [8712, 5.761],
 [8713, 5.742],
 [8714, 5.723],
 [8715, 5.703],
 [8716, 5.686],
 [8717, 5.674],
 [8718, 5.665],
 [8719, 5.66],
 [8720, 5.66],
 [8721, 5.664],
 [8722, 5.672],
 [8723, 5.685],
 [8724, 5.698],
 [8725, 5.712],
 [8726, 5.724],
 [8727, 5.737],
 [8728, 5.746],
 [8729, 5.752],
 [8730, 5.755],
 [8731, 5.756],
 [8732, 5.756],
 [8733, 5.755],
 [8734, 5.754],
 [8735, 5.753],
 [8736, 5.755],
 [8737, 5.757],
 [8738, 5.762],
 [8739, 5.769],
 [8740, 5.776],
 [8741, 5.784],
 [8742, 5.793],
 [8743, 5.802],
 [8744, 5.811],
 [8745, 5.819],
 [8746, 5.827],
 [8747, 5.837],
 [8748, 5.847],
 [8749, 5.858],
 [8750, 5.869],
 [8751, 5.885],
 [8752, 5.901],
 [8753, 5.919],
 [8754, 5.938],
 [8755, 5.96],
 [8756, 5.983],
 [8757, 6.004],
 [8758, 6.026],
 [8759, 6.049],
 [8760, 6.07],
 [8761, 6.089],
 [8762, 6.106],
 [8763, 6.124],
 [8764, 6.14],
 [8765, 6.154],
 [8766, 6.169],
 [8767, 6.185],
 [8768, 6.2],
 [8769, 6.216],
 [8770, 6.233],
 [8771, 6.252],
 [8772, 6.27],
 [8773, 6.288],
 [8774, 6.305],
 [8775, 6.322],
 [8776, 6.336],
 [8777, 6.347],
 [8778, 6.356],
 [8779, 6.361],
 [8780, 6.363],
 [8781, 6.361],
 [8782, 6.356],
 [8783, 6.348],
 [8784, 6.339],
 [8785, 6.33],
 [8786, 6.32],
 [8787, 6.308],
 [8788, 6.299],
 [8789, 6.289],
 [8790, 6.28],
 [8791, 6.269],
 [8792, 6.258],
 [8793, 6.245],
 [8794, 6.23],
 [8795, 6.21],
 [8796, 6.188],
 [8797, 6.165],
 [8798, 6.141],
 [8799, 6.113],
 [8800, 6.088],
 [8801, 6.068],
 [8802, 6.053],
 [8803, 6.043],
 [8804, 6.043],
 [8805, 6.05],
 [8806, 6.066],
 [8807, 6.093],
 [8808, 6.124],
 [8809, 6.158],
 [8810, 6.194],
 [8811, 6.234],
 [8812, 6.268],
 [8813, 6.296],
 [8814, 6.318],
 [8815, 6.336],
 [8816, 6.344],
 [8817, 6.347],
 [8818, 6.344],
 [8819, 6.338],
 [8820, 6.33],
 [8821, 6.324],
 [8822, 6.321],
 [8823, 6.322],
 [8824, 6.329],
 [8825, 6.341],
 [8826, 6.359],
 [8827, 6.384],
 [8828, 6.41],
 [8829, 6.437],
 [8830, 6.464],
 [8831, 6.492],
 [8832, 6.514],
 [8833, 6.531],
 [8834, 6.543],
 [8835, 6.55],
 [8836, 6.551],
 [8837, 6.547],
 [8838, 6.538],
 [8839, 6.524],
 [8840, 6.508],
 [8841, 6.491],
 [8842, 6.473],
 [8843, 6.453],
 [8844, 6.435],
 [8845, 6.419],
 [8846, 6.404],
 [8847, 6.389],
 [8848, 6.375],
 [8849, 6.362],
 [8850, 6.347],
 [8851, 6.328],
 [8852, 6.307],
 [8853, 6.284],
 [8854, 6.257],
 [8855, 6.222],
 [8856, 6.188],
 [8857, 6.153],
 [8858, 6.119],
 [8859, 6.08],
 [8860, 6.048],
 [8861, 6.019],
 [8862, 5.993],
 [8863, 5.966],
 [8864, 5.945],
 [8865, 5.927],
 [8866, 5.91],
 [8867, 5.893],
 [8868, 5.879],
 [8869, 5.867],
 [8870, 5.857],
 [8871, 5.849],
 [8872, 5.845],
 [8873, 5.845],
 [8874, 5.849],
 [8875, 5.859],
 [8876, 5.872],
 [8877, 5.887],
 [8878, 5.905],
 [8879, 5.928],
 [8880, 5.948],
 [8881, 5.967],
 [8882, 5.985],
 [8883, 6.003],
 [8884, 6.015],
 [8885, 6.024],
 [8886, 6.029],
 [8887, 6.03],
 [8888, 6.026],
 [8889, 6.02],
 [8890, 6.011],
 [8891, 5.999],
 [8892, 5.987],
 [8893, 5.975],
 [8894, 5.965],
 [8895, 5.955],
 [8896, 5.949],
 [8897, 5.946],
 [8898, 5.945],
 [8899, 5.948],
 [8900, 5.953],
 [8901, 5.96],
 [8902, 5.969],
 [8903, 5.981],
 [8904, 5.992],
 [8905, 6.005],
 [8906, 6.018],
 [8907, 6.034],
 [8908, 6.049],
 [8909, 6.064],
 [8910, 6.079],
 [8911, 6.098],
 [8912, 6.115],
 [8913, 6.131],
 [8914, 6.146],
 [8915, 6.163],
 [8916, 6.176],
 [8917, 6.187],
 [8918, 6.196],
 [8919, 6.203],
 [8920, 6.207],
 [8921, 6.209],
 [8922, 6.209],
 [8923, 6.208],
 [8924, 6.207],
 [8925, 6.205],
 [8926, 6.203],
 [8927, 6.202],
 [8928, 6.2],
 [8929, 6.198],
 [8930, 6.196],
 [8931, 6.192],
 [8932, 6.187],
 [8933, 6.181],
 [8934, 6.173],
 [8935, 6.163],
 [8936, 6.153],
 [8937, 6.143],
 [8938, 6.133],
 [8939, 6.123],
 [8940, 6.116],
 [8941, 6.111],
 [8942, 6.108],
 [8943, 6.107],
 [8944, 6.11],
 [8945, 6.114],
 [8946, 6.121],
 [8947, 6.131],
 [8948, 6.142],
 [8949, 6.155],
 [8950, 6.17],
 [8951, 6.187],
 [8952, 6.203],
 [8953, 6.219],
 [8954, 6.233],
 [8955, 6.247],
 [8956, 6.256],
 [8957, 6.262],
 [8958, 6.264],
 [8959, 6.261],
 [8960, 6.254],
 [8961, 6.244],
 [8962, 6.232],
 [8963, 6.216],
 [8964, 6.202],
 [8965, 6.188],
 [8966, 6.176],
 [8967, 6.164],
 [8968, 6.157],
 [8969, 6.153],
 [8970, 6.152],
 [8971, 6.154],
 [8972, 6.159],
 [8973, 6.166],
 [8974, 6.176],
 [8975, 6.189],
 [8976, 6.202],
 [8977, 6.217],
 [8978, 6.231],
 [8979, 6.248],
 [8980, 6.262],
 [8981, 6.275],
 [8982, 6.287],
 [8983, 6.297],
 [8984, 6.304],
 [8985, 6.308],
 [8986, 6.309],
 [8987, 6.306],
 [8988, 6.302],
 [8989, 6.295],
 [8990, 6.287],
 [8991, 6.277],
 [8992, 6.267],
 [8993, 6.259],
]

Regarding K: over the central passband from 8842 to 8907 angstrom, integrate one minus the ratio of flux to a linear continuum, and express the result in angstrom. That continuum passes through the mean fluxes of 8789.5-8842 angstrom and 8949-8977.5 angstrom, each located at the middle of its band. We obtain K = 2.2 angstrom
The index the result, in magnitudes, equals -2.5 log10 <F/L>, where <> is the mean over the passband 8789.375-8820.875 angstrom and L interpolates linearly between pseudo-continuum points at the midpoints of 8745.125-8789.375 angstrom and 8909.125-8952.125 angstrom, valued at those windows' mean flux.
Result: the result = -0.01 mag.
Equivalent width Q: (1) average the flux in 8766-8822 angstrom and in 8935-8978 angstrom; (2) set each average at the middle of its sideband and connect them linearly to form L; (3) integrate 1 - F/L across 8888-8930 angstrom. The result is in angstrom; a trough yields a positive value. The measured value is 0.8 angstrom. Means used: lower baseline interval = 6.25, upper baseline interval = 6.18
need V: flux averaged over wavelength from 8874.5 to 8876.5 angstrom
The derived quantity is 5.87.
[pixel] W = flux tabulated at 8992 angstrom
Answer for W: 6.267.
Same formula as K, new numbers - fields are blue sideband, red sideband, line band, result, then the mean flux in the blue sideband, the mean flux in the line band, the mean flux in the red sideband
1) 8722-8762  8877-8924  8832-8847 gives -1.34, 5.83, 6.49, 6.04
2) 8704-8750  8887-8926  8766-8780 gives -1.06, 5.76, 6.28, 6.07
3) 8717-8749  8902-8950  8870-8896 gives 0.44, 5.75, 5.95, 6.14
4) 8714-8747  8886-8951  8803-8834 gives -2.07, 5.74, 6.3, 6.1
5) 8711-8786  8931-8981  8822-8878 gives -1.51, 5.95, 6.23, 6.18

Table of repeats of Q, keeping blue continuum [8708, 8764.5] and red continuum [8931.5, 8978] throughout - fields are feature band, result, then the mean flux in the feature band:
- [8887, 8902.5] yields 0.3 angstrom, 5.98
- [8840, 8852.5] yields -0.8 angstrom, 6.4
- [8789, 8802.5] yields -0.6 angstrom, 6.18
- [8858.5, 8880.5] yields 0.4 angstrom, 5.92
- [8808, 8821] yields -0.7 angstrom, 6.29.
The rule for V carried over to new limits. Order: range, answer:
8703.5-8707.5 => 5.84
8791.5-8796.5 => 6.23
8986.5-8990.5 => 6.3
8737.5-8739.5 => 5.77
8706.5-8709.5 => 5.83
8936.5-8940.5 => 6.13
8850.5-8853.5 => 6.31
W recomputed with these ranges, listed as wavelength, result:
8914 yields 6.146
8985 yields 6.308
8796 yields 6.188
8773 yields 6.288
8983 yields 6.297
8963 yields 6.216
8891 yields 5.999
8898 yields 5.945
